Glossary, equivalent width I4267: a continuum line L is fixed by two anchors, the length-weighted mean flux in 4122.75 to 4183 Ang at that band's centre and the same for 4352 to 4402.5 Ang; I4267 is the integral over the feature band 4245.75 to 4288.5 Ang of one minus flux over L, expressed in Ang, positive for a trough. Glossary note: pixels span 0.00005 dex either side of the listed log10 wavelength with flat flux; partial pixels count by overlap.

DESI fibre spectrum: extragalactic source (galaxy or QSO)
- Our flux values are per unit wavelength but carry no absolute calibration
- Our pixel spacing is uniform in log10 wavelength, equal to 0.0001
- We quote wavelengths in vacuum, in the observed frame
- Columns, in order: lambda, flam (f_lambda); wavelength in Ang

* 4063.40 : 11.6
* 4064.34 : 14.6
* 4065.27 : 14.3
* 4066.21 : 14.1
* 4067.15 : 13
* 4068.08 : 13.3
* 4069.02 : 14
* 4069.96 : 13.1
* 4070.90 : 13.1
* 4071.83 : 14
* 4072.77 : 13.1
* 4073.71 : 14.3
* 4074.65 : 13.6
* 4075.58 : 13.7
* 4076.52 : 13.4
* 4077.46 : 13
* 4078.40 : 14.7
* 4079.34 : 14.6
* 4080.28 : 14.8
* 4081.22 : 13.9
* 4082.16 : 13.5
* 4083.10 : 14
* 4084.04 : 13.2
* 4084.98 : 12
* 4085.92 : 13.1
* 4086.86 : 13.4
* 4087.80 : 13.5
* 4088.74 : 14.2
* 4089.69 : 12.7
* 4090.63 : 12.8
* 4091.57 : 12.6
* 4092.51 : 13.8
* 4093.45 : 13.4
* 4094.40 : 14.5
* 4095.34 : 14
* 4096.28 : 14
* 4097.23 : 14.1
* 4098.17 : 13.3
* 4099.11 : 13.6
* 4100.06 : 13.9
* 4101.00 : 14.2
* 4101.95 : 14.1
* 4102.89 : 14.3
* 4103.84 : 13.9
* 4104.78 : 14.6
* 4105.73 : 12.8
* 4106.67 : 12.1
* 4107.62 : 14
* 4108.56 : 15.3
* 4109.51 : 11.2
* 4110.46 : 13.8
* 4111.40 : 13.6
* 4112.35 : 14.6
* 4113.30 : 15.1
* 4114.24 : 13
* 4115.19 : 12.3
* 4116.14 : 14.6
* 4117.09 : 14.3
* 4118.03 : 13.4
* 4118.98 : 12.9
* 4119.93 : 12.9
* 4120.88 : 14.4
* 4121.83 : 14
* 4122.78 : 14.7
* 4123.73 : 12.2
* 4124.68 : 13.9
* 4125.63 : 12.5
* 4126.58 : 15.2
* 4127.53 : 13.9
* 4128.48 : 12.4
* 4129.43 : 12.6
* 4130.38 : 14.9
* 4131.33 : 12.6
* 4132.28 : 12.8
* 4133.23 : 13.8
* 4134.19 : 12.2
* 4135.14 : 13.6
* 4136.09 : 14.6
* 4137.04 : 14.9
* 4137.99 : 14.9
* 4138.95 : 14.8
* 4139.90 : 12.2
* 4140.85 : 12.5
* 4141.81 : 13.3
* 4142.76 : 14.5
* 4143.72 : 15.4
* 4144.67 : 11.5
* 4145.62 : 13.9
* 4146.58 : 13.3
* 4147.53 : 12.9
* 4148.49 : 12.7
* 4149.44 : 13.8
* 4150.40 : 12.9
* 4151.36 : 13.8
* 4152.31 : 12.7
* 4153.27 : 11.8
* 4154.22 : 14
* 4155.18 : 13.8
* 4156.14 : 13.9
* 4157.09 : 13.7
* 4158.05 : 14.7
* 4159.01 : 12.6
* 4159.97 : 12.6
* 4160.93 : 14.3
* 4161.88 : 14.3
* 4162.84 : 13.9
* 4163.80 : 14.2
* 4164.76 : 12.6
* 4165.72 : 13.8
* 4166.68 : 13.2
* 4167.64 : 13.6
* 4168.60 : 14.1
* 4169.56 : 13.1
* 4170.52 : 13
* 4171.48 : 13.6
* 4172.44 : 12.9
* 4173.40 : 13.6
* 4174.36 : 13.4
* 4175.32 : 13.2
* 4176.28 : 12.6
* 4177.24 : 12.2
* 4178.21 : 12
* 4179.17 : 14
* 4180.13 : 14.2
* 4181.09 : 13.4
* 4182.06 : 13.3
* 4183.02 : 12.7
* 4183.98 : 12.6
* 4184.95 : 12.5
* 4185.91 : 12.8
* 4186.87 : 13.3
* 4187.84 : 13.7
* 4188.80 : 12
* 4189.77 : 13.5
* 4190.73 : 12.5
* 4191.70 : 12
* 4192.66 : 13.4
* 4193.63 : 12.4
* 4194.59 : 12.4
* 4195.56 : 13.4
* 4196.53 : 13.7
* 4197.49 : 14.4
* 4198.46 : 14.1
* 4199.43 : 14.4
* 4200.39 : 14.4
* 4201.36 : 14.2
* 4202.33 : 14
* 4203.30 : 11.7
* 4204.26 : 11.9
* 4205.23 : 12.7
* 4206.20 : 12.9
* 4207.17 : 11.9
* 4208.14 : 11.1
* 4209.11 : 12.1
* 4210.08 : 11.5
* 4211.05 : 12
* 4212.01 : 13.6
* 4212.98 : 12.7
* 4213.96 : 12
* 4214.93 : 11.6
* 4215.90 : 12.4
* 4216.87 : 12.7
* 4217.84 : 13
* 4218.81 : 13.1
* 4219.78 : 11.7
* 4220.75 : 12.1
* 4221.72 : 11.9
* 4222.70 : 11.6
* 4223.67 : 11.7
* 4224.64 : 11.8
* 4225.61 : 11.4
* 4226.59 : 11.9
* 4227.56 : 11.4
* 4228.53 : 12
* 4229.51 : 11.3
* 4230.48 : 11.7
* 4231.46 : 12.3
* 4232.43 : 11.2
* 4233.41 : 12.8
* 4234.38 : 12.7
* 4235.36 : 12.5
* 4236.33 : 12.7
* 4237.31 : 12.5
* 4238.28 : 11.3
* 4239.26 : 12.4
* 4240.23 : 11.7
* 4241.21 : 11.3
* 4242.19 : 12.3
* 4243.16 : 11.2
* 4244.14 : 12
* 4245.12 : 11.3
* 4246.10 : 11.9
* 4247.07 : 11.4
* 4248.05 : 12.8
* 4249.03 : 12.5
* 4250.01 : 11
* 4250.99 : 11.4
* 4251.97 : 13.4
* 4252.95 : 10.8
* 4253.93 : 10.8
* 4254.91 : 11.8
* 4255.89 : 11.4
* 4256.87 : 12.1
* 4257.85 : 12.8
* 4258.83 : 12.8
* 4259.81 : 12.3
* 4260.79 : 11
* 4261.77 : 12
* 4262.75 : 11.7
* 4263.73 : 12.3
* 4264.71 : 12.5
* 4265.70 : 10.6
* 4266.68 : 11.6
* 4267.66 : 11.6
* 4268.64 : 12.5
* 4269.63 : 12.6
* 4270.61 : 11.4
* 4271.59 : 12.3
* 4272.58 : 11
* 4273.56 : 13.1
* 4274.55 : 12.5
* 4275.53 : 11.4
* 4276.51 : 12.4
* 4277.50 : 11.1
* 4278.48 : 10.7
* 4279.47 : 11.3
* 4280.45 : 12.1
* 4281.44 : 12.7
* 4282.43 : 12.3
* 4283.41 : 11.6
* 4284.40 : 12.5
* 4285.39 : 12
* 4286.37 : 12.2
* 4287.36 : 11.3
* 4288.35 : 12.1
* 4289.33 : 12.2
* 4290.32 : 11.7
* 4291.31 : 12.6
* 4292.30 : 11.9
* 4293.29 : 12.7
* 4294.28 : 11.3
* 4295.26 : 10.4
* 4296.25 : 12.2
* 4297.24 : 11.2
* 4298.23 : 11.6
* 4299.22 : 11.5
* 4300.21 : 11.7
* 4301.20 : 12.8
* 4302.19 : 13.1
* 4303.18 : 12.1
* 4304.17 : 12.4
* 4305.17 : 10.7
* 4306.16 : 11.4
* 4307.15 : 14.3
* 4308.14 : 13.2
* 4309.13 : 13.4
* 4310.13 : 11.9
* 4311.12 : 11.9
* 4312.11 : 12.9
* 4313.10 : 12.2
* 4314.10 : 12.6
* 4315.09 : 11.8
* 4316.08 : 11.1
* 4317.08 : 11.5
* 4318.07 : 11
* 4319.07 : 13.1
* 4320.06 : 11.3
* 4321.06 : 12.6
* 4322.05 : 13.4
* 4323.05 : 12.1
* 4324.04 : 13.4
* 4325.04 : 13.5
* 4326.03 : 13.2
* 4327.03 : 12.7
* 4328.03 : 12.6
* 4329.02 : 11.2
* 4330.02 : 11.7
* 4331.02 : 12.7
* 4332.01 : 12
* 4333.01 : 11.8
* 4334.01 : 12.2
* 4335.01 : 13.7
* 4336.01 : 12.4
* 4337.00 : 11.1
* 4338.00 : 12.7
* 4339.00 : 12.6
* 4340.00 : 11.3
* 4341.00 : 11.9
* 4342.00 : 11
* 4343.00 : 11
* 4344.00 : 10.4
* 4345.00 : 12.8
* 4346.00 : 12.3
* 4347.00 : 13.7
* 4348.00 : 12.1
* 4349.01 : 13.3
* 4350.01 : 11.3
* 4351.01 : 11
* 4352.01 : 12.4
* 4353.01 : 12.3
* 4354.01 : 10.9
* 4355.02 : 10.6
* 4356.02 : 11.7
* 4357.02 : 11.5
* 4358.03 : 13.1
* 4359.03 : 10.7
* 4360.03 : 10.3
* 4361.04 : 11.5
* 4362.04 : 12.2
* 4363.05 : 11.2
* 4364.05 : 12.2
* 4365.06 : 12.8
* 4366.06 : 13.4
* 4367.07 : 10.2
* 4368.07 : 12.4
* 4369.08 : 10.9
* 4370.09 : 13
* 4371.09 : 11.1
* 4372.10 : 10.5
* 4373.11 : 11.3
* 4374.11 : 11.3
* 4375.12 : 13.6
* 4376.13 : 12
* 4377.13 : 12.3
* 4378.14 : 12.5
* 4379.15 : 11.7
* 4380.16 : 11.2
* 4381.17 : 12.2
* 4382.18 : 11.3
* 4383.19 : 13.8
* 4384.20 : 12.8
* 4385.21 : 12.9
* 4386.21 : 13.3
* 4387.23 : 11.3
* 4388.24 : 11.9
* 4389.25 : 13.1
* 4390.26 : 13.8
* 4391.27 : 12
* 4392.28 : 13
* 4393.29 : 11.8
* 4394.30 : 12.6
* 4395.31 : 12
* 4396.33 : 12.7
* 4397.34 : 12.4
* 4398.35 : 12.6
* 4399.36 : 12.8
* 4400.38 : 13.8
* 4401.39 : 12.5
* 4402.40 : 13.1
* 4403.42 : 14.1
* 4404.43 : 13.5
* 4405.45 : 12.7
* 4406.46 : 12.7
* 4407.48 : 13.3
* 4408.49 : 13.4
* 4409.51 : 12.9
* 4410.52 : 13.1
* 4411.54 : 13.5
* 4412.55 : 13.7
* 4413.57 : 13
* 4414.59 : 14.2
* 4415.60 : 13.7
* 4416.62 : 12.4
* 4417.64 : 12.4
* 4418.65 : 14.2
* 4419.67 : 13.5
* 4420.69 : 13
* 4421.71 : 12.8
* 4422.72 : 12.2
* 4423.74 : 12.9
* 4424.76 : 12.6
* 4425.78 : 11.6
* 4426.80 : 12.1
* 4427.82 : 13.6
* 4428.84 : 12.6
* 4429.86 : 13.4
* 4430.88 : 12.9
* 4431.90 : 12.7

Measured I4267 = 2.9 Ang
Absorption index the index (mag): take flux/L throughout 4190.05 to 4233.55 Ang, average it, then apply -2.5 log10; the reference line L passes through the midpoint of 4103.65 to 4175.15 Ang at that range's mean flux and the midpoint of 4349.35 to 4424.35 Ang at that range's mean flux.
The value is 0.06 mag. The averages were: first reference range 13.5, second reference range 12.4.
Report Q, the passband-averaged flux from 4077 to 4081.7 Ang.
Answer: 14.2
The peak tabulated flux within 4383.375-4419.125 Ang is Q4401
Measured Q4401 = 14.2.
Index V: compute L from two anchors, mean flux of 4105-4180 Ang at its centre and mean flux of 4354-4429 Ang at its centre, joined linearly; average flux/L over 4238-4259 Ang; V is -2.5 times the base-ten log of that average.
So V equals 0.11 mag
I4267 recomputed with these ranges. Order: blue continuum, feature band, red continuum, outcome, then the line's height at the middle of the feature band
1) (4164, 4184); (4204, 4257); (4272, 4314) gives 2.8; 12.7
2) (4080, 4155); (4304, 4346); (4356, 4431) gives 1.9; 12.8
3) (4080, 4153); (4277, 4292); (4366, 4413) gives 1.2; 12.9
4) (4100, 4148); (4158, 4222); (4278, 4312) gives 0.1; 13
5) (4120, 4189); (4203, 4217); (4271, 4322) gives 0.8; 12.9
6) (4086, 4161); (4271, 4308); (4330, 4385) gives 1.3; 12.4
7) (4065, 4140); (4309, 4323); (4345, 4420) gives 0.6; 12.7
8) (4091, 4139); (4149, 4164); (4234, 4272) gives -0.4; 13.2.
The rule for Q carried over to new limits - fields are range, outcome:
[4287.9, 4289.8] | 12.2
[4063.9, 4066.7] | 14.3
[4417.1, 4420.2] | 13.4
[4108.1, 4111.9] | 13.5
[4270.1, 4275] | 12.1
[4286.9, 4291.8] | 12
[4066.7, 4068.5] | 13.2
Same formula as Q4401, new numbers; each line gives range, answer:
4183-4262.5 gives 14.4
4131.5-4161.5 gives 15.4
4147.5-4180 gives 14.7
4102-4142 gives 15.3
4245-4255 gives 13.4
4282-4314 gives 14.3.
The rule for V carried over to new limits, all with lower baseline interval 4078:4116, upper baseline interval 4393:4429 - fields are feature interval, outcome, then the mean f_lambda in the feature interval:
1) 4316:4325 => 0.075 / 12.3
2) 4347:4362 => 0.121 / 11.7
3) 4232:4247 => 0.117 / 12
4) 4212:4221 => 0.081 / 12.4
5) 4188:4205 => 0.019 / 13.2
